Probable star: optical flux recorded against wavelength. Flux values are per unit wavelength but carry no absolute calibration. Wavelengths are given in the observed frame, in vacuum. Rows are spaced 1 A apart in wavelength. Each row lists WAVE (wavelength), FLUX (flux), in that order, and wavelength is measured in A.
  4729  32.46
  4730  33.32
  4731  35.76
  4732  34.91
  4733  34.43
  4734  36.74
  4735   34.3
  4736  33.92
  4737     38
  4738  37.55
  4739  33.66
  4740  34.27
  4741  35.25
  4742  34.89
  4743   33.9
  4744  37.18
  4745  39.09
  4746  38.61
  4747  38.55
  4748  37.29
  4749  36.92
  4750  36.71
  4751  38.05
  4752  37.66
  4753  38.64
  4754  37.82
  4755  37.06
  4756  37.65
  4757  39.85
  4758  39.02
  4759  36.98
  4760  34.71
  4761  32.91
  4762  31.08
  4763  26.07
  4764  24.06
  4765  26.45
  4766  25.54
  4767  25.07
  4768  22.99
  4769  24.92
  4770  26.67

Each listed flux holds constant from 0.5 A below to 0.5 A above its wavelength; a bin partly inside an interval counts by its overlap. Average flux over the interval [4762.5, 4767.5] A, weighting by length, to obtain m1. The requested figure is 25.4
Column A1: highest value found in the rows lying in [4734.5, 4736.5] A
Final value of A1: 34.3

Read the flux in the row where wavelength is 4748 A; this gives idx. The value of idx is 37.29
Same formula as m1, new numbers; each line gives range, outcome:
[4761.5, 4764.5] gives 27.1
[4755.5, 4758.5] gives 38.8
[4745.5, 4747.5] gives 38.6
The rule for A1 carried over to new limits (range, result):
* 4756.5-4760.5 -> 39.85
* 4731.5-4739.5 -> 38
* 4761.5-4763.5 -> 31.08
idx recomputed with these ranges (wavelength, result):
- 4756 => 37.65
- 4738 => 37.55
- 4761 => 32.91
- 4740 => 34.27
